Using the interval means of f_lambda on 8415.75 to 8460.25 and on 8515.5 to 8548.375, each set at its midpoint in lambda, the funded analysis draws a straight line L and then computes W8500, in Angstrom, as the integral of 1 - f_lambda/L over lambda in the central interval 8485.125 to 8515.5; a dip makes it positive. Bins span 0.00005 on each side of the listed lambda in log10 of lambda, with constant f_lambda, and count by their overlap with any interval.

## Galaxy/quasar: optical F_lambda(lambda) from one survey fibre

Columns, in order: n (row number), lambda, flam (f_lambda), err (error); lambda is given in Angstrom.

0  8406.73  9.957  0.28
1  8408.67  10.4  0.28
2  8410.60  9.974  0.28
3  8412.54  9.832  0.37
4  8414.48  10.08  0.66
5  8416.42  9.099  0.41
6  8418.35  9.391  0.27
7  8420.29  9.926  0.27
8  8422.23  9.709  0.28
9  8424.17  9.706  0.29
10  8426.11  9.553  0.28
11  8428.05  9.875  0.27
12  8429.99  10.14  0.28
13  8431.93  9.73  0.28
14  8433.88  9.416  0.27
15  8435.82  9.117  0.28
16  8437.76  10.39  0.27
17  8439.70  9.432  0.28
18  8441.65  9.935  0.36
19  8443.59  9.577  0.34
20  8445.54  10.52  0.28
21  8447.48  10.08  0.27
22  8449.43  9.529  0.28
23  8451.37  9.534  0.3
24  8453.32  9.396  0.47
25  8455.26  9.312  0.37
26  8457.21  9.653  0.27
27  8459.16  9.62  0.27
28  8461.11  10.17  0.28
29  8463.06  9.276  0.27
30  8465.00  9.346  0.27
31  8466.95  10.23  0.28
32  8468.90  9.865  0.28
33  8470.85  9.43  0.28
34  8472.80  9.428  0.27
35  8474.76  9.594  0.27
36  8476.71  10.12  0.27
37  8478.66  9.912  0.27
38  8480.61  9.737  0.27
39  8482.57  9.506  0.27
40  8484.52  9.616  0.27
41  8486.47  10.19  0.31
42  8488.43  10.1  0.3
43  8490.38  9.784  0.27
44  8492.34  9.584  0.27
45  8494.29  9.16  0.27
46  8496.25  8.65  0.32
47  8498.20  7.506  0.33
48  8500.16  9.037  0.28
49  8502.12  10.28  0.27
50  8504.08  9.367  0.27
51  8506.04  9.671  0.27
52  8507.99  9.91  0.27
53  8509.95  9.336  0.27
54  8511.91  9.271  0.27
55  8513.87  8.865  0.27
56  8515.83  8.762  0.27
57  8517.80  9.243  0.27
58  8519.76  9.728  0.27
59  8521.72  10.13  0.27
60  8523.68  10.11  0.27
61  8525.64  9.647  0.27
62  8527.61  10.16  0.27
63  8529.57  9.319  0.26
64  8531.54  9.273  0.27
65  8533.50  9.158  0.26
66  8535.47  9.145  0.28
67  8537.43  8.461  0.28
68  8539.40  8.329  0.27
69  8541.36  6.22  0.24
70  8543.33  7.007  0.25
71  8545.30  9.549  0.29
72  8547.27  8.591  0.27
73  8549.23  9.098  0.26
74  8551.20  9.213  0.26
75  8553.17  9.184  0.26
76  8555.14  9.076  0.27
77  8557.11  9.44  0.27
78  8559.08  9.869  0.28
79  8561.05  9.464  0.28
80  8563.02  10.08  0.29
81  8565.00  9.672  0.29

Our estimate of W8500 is -0.47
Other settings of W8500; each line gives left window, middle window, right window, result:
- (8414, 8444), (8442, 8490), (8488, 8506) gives -1.4 Angstrom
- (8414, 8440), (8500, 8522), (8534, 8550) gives -2.0 Angstrom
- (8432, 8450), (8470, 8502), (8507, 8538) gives 0.3 Angstrom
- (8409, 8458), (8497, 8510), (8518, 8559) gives 0.0 Angstrom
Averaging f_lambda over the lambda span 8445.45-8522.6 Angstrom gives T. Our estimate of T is 9.55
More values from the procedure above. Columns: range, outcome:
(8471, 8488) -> 9.75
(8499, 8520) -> 9.38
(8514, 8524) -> 9.5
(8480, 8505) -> 9.42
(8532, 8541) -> 8.63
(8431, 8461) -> 9.69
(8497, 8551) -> 9.08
